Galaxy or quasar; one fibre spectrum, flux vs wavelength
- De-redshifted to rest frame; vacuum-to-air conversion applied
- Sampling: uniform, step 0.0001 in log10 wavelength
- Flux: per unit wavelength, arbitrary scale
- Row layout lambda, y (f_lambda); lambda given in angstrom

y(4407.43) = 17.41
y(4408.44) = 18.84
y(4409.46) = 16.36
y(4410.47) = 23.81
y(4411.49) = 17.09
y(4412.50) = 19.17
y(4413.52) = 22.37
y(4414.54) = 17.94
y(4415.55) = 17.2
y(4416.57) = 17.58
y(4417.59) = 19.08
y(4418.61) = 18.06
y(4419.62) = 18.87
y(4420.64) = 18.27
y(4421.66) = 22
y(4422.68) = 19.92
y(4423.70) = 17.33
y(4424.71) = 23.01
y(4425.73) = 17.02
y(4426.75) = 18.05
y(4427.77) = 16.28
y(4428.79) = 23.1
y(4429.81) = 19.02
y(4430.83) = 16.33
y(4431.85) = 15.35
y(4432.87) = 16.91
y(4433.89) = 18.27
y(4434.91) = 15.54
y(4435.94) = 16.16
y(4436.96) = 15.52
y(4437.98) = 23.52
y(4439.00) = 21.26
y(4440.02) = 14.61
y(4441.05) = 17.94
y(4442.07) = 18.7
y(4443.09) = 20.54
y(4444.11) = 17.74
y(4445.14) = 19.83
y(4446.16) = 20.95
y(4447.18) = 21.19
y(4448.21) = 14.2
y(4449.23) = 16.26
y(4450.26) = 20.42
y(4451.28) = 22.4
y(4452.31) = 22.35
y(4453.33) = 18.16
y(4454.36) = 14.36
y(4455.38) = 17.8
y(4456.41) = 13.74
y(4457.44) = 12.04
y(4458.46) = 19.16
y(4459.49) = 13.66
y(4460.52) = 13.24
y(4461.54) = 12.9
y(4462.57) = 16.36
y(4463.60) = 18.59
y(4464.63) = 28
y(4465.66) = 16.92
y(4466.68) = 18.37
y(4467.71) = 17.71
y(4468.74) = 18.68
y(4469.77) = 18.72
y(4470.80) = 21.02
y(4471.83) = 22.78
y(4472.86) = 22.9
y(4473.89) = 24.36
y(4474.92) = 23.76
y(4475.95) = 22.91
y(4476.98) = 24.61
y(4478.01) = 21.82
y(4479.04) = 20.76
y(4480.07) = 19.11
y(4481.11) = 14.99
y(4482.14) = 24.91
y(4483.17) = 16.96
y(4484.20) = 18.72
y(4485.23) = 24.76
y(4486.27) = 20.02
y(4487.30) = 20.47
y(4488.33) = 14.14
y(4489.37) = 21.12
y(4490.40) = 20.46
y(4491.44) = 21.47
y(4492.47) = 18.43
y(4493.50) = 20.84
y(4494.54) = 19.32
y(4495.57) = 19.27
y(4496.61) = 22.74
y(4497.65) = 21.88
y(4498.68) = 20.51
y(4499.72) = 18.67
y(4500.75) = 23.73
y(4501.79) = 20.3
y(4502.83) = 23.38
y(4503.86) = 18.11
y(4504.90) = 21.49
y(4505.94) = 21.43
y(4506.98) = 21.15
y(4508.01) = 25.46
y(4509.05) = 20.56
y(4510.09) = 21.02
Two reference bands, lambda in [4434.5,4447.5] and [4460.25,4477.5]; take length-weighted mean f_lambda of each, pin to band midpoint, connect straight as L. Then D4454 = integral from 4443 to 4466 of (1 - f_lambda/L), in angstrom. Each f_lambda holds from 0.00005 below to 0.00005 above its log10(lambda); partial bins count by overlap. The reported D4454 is 1.9 angstrom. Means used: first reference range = 18.7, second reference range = 20.2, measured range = 17.8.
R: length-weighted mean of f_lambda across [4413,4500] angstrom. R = 19.1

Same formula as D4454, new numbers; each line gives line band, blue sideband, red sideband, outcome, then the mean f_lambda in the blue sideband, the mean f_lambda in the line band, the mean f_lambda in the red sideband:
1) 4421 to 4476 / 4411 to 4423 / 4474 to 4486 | 4.06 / 18.9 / 18.6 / 21.3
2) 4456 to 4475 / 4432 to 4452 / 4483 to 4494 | 0.72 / 18.5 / 18.5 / 19.9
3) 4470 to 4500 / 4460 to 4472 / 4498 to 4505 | -1.65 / 18.5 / 20.8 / 20.9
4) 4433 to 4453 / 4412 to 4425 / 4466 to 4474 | 0.99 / 19.2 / 18.8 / 20.3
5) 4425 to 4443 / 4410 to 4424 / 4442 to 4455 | 1.05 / 19.2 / 18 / 19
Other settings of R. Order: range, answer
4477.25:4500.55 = 20.2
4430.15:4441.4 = 17.4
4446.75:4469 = 17.5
